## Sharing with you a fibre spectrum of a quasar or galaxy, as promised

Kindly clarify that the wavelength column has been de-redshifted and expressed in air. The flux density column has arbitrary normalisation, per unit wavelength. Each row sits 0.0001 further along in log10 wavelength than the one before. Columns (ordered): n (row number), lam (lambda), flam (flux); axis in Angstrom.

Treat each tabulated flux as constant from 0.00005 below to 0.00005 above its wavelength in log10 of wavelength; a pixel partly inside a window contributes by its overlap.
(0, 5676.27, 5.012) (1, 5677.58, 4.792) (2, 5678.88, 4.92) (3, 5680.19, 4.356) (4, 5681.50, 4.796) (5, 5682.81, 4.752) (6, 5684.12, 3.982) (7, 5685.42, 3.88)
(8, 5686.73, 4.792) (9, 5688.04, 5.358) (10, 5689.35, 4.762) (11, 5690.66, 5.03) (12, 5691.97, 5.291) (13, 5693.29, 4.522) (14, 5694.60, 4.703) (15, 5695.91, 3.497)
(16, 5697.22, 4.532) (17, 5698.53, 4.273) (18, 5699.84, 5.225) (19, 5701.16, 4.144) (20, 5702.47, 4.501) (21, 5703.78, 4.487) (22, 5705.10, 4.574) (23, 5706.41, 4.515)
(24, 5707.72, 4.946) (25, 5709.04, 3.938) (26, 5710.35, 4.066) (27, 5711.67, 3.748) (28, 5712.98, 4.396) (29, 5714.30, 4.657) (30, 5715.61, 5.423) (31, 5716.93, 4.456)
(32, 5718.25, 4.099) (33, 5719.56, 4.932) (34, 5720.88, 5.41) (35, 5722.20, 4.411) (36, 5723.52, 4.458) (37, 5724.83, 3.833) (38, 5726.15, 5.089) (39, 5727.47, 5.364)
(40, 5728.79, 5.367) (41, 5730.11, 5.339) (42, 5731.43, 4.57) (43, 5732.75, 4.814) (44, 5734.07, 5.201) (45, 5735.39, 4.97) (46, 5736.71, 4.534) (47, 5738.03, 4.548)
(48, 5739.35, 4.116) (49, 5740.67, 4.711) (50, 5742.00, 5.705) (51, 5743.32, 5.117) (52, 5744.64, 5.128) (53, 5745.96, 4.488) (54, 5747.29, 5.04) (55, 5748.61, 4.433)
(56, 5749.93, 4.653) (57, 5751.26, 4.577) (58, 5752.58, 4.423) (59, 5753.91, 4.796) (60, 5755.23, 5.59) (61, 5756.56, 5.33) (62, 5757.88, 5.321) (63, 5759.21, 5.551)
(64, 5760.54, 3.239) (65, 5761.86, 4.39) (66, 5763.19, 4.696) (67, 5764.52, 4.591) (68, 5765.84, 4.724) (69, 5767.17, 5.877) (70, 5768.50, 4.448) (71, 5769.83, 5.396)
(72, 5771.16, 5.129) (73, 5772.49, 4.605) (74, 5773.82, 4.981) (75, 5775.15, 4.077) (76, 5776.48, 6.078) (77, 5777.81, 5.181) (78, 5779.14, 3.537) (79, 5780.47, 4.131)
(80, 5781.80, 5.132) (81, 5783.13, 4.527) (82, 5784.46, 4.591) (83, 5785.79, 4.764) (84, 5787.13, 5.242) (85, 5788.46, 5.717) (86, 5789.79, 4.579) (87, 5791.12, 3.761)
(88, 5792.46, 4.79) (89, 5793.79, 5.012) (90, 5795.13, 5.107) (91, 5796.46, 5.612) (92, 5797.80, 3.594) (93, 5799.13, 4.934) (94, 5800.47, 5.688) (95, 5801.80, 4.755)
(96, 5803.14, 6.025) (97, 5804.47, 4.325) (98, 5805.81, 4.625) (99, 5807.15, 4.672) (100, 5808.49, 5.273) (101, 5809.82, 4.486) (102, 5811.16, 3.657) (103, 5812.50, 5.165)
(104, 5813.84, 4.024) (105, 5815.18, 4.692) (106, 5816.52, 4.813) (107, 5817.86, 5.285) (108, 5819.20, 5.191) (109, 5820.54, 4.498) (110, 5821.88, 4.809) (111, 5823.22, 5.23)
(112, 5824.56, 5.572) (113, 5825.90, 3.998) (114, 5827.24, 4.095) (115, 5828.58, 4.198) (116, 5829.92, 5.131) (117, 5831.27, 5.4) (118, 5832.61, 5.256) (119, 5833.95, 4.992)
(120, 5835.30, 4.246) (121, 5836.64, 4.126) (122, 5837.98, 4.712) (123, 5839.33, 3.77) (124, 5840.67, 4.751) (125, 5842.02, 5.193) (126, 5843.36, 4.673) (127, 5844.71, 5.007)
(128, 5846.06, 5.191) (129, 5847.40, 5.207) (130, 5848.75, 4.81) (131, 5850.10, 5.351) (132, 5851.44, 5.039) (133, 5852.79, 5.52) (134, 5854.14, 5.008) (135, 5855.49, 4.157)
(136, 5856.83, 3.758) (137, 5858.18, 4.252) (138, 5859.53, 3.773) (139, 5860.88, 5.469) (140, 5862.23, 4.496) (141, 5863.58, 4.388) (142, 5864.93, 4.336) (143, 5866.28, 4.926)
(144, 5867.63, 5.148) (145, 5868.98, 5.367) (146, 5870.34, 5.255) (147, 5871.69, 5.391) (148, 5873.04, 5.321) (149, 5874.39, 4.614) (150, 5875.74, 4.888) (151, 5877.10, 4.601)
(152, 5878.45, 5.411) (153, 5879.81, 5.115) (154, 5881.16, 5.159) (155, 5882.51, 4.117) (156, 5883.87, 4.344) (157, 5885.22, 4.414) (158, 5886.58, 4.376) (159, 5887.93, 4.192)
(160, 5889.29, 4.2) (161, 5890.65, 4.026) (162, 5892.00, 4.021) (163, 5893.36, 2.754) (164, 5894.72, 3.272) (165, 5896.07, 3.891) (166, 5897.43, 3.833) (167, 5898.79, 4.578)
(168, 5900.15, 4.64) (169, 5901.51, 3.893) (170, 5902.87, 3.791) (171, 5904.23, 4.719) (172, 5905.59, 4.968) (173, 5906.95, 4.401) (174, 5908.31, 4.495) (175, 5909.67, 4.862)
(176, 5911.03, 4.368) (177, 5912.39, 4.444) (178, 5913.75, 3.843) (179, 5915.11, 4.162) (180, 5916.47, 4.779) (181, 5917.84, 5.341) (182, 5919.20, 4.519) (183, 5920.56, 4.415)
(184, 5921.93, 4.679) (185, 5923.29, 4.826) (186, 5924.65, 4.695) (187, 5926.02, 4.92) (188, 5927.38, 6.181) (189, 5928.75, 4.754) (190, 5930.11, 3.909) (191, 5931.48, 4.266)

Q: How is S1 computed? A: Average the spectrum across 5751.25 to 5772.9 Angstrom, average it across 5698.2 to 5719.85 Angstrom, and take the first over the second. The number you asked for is 1.09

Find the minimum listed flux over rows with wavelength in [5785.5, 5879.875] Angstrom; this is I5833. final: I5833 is 3.594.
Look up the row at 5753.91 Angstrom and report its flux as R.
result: 4.796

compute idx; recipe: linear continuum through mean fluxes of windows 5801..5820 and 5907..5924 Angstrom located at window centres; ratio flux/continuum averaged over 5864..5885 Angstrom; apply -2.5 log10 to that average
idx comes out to -0.06 mag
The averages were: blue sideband 4.79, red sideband 4.56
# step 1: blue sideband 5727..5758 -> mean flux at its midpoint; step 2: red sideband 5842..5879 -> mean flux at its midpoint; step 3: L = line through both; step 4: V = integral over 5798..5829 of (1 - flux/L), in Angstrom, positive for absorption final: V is 0.7 Angstrom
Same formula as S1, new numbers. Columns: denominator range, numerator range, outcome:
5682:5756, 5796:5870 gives 1.02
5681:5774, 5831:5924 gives 0.97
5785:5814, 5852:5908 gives 0.93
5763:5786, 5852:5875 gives 0.99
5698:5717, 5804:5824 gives 1.05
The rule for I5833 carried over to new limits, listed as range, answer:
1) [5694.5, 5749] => 3.497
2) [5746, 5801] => 3.239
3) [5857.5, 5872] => 3.773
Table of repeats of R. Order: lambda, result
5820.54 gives 4.498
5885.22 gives 4.414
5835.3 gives 4.246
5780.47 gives 4.131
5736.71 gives 4.534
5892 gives 4.021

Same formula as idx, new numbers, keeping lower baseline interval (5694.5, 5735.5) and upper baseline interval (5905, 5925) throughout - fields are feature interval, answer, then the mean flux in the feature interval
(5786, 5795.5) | -0.06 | 4.87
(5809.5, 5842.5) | -0.02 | 4.69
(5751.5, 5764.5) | -0.04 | 4.8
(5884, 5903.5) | 0.15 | 4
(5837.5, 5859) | -0.04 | 4.77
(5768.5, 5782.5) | -0.05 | 4.81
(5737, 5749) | -0.05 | 4.81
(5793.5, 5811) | -0.07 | 4.89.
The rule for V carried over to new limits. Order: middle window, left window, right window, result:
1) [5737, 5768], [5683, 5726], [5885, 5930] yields -2.20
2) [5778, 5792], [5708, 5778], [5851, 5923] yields 0.27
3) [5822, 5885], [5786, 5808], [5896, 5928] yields -0.84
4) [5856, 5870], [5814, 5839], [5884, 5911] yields -0.44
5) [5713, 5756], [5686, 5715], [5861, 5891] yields -2.18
